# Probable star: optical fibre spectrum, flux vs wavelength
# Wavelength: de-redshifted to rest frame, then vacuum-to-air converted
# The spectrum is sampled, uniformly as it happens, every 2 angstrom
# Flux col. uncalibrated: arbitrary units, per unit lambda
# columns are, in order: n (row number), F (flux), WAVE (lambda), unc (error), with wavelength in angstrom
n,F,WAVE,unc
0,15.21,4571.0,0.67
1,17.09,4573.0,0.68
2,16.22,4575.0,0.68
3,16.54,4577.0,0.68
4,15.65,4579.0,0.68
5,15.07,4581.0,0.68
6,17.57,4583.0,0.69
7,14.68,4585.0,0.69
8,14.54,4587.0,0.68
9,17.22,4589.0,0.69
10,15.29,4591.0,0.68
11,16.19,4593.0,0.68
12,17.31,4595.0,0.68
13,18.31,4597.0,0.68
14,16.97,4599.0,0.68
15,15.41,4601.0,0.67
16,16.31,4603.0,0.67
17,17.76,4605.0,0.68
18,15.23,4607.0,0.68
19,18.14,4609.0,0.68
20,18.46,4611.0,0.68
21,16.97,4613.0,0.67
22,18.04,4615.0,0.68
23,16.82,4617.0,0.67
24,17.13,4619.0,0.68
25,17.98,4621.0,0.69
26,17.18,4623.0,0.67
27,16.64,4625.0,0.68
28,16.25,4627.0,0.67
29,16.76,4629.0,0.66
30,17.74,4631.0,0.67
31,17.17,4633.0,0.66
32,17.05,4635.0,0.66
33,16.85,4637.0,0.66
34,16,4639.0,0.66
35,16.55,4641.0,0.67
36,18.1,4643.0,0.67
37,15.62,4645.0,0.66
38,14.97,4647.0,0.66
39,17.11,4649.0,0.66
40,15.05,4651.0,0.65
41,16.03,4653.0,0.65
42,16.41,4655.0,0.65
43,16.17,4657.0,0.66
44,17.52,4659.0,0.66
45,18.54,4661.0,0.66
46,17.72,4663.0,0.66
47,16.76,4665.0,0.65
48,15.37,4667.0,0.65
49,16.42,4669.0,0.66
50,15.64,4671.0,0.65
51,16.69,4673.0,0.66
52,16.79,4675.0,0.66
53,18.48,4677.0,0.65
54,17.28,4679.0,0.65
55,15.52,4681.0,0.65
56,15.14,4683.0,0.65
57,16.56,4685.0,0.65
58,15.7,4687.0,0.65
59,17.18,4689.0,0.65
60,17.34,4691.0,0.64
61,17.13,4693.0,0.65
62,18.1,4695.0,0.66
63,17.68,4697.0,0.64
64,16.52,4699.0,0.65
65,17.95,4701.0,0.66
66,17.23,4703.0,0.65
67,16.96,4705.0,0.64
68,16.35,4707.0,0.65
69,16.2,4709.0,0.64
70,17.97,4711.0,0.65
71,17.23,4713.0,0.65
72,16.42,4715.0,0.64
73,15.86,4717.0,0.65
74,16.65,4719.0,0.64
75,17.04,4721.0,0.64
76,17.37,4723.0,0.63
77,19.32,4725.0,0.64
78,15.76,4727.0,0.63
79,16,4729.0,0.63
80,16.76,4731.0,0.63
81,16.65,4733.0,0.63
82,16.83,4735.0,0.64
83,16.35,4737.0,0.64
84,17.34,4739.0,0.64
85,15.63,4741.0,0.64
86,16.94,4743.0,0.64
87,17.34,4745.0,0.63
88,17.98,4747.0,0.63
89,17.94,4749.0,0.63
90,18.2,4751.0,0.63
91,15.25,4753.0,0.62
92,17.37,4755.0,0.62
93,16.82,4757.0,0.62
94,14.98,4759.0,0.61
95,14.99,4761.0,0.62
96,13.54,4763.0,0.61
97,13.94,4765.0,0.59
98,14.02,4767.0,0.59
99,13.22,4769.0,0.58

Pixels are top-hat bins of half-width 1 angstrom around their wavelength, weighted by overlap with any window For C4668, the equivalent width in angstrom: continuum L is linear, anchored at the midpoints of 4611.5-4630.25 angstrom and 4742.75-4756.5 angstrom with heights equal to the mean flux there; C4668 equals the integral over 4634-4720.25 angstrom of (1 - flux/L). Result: 2.4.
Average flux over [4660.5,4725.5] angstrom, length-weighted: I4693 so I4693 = 16.9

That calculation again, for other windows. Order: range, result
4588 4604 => 16.6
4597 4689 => 16.8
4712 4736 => 16.8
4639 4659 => 16.3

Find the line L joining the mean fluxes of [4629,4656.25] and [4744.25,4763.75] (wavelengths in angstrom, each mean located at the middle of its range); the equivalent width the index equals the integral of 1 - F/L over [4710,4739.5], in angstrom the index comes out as -0.7 angstrom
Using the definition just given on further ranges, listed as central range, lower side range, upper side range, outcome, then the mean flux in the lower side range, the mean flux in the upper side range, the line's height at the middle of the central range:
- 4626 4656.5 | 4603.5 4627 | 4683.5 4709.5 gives 1.2 angstrom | 17.2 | 17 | 17.2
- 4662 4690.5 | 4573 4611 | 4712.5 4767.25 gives -0.1 angstrom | 16.4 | 16.5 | 16.5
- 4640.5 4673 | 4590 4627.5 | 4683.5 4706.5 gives 1.0 angstrom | 17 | 17.1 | 17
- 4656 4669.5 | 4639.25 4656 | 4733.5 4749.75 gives -0.5 angstrom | 16.2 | 17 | 16.3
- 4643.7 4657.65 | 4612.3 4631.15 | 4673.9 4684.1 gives 0.8 angstrom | 17.1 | 16.6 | 16.9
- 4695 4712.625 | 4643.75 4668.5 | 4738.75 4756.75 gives -0.4 angstrom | 16.5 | 17.1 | 16.8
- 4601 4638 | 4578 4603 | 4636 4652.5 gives -2.0 angstrom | 16.2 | 16.3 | 16.2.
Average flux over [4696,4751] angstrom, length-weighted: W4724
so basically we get 17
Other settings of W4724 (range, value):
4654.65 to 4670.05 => 16.9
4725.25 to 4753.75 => 16.9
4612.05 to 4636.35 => 17.1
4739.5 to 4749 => 17.1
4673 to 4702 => 16.9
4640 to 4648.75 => 16.4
